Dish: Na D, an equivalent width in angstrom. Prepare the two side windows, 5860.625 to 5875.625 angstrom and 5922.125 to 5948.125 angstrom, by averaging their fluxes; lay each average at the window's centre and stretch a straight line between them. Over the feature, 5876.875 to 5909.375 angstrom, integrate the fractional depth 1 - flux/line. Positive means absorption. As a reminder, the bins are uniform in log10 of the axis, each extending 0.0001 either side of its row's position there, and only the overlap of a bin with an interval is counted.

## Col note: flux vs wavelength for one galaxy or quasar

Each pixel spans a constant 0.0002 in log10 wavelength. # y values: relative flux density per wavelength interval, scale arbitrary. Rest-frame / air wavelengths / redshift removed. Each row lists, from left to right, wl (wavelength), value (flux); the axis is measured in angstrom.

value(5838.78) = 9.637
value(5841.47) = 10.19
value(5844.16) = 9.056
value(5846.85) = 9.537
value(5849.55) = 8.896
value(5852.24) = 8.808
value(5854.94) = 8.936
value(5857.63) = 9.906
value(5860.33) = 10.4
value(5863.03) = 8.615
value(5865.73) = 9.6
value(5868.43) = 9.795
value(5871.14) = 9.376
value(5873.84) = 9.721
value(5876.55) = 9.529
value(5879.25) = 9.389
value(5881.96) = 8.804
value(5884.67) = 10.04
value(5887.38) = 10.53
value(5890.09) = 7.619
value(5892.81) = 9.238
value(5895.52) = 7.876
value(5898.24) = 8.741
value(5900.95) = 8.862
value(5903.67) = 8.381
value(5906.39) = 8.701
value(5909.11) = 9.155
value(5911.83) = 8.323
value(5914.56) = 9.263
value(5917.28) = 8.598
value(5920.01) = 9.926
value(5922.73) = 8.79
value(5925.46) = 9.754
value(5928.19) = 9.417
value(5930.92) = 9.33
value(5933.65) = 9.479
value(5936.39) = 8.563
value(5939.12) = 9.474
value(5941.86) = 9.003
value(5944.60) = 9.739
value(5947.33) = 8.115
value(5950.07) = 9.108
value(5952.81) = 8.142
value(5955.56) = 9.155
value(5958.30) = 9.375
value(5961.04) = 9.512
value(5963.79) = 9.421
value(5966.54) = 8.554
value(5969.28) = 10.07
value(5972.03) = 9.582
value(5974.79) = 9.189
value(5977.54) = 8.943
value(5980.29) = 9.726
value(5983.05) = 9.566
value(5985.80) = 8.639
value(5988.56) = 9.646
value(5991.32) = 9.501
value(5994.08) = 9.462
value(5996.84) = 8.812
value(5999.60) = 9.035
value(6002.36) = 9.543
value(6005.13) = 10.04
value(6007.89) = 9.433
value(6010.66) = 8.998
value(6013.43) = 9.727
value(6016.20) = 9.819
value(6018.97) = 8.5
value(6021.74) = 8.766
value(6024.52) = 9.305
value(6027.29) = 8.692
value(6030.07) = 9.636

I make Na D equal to 1.48 angstrom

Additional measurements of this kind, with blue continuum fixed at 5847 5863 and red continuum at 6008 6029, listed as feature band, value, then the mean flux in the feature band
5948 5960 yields 0.4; 8.91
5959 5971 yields -0.2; 9.4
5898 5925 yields 1.0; 8.91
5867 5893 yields -0.3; 9.41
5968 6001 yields -0.6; 9.35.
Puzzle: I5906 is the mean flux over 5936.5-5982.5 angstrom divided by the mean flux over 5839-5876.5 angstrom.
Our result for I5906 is 0.97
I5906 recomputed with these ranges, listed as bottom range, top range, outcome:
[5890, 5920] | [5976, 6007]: 1.07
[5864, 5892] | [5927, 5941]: 0.98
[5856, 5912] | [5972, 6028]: 1.01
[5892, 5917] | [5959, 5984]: 1.08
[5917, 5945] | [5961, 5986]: 1.01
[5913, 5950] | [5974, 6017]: 1.02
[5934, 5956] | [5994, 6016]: 1.05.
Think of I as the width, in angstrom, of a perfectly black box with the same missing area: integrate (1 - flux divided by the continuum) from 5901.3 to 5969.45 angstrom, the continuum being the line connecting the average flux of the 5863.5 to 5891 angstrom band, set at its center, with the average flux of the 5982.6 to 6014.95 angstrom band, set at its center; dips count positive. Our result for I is 2.41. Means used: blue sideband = 9.44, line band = 9.07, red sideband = 9.36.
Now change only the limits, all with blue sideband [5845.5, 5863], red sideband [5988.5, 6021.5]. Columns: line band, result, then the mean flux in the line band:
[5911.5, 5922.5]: 0.3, 9.07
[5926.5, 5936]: 0.0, 9.33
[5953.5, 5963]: 0.1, 9.26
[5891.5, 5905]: 1.1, 8.62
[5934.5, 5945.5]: 0.2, 9.18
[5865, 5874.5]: -0.3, 9.62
